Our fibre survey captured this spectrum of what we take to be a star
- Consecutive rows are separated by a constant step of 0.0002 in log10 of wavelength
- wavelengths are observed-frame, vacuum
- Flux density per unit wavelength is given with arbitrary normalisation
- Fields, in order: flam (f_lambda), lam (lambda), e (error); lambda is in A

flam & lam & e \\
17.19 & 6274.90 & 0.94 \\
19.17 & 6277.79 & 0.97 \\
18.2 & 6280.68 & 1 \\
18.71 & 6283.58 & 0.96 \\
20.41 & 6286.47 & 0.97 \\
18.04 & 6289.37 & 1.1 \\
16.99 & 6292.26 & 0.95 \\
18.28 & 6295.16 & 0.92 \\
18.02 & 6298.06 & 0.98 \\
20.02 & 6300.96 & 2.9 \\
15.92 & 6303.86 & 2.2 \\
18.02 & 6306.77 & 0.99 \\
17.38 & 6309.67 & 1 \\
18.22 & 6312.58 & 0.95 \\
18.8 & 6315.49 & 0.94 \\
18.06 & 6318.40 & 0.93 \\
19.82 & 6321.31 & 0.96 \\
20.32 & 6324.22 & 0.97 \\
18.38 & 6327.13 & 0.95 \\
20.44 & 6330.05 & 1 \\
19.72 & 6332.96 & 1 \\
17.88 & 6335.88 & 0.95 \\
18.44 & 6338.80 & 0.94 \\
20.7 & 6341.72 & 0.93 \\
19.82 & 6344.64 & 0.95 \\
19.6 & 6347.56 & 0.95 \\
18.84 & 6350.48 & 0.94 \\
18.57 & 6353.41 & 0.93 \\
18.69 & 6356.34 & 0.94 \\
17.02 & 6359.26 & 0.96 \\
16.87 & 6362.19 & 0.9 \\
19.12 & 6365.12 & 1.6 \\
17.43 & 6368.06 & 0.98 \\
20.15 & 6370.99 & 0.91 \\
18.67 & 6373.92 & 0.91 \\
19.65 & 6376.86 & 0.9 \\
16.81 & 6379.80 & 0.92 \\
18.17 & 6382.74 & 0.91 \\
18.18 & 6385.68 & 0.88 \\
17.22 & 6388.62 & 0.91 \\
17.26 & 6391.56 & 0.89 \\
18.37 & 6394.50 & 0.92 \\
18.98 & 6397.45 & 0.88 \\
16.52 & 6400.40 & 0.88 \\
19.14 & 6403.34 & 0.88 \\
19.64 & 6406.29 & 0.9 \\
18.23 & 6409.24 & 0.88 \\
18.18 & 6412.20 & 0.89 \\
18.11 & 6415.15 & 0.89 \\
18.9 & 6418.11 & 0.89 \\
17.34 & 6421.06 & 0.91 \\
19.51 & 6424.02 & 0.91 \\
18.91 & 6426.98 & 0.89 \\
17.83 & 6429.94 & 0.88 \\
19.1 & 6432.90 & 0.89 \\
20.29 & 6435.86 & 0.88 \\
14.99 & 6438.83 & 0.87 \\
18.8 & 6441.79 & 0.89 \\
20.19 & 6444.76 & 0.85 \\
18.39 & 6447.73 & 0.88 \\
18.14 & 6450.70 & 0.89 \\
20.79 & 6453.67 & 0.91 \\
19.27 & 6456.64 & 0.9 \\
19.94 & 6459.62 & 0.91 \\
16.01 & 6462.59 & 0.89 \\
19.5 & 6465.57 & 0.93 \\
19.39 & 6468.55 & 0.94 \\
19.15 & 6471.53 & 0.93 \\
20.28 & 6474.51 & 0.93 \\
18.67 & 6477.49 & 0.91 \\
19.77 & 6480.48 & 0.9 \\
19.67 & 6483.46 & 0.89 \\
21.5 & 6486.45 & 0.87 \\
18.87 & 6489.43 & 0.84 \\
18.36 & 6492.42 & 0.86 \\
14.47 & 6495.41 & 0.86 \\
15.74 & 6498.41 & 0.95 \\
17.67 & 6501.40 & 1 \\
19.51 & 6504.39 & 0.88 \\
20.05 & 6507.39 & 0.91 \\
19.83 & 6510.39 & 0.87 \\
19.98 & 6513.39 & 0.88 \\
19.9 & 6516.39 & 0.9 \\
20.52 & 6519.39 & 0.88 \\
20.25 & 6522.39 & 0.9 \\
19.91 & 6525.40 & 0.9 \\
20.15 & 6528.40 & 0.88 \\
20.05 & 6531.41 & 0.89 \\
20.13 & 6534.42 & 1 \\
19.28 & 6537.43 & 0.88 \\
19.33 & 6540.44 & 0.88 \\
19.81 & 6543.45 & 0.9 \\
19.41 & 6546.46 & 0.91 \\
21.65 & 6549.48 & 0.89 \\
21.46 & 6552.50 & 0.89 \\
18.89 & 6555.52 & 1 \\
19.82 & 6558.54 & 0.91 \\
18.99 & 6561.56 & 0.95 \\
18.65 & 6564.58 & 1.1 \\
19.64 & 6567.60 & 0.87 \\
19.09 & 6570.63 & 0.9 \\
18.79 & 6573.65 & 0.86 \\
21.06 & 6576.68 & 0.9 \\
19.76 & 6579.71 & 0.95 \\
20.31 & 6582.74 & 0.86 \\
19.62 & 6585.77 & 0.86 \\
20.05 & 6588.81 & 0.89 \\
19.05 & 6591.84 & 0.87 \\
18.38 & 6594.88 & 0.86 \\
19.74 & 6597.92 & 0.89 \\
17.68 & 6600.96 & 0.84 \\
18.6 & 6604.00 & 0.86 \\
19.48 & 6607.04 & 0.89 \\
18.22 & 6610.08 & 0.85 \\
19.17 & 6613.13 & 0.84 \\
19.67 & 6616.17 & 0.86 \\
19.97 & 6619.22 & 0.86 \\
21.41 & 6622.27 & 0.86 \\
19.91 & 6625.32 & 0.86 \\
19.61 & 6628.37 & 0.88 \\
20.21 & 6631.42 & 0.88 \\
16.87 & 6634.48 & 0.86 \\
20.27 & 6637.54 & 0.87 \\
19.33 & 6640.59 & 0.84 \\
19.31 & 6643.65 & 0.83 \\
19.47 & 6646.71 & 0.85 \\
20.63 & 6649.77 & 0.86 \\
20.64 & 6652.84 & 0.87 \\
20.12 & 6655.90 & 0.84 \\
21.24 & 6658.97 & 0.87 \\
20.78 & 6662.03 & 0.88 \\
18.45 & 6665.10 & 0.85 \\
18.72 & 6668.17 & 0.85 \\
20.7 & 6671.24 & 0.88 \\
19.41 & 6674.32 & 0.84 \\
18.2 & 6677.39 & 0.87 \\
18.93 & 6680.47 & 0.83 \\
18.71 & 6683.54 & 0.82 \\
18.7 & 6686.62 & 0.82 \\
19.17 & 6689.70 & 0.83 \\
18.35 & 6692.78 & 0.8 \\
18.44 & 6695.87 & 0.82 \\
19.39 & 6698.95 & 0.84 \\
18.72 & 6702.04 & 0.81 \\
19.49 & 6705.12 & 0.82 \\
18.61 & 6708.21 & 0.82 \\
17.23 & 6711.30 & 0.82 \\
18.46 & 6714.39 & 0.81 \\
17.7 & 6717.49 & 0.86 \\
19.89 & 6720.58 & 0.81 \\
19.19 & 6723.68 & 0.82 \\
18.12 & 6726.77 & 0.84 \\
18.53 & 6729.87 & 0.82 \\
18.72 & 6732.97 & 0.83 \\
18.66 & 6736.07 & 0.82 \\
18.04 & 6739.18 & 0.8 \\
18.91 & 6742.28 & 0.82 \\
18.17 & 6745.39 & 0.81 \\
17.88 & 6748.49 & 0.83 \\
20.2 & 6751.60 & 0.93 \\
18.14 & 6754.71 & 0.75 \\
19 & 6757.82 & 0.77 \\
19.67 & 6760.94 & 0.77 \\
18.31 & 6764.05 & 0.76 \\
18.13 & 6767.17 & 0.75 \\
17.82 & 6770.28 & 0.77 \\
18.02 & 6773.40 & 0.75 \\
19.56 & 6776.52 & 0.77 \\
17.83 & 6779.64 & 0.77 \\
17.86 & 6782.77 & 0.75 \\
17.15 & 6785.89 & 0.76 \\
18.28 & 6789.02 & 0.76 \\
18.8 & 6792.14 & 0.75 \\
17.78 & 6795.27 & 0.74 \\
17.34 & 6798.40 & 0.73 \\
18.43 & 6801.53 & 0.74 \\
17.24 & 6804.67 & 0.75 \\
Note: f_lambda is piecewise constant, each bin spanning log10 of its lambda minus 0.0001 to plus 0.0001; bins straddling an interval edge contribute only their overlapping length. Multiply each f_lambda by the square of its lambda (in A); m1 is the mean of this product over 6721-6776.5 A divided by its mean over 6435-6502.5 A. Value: 1.08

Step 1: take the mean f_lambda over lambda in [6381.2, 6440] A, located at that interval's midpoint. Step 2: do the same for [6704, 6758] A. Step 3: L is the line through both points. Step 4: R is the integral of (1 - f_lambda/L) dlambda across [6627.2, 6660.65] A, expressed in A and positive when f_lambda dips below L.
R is -2.3 A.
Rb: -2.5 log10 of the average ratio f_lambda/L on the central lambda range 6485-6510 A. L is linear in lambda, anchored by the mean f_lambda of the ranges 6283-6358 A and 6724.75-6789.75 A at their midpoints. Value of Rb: 0.02 mag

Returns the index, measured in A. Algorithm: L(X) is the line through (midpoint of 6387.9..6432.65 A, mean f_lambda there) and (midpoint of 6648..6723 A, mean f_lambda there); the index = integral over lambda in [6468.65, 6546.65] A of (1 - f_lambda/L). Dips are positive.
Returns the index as -2.9 A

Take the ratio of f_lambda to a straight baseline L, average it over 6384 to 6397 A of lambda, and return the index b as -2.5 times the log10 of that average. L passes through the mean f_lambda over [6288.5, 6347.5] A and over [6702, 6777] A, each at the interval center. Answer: 0.05 mag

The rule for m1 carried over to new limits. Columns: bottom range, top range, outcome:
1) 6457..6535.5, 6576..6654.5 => 1.06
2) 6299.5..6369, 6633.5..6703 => 1.15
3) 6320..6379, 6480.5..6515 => 1.03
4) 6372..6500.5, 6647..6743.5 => 1.11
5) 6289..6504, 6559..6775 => 1.12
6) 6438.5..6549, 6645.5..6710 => 1.07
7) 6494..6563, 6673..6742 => 1.01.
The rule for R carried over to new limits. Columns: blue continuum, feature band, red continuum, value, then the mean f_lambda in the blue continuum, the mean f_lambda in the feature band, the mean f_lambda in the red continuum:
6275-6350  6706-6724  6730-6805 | -0.1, 18.7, 18.5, 18.4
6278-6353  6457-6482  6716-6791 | -0.6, 18.8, 19.1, 18.5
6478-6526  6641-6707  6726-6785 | -2.5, 19.1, 19.4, 18.5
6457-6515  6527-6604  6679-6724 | -3.3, 18.9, 19.6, 18.7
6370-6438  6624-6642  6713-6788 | -0.9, 18.4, 19.4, 18.5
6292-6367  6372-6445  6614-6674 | 2.3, 18.6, 18.3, 19.8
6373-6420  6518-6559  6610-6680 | -2.1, 18.2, 20.1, 19.7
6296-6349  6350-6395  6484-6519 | 1.6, 18.9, 18.2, 18.8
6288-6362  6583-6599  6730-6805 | -0.8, 18.6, 19.4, 18.4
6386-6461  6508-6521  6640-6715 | -0.9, 18.6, 20.1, 19.3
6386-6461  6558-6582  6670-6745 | -1.1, 18.6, 19.5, 18.7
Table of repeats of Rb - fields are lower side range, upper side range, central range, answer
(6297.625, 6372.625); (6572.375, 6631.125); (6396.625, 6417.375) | 0.03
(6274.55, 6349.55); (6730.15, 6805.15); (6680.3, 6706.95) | -0.03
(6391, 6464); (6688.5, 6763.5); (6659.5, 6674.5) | -0.06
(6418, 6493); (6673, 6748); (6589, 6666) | -0.04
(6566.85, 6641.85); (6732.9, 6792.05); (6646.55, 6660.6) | -0.08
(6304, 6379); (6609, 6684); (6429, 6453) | 0.03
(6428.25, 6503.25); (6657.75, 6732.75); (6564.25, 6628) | -0.04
